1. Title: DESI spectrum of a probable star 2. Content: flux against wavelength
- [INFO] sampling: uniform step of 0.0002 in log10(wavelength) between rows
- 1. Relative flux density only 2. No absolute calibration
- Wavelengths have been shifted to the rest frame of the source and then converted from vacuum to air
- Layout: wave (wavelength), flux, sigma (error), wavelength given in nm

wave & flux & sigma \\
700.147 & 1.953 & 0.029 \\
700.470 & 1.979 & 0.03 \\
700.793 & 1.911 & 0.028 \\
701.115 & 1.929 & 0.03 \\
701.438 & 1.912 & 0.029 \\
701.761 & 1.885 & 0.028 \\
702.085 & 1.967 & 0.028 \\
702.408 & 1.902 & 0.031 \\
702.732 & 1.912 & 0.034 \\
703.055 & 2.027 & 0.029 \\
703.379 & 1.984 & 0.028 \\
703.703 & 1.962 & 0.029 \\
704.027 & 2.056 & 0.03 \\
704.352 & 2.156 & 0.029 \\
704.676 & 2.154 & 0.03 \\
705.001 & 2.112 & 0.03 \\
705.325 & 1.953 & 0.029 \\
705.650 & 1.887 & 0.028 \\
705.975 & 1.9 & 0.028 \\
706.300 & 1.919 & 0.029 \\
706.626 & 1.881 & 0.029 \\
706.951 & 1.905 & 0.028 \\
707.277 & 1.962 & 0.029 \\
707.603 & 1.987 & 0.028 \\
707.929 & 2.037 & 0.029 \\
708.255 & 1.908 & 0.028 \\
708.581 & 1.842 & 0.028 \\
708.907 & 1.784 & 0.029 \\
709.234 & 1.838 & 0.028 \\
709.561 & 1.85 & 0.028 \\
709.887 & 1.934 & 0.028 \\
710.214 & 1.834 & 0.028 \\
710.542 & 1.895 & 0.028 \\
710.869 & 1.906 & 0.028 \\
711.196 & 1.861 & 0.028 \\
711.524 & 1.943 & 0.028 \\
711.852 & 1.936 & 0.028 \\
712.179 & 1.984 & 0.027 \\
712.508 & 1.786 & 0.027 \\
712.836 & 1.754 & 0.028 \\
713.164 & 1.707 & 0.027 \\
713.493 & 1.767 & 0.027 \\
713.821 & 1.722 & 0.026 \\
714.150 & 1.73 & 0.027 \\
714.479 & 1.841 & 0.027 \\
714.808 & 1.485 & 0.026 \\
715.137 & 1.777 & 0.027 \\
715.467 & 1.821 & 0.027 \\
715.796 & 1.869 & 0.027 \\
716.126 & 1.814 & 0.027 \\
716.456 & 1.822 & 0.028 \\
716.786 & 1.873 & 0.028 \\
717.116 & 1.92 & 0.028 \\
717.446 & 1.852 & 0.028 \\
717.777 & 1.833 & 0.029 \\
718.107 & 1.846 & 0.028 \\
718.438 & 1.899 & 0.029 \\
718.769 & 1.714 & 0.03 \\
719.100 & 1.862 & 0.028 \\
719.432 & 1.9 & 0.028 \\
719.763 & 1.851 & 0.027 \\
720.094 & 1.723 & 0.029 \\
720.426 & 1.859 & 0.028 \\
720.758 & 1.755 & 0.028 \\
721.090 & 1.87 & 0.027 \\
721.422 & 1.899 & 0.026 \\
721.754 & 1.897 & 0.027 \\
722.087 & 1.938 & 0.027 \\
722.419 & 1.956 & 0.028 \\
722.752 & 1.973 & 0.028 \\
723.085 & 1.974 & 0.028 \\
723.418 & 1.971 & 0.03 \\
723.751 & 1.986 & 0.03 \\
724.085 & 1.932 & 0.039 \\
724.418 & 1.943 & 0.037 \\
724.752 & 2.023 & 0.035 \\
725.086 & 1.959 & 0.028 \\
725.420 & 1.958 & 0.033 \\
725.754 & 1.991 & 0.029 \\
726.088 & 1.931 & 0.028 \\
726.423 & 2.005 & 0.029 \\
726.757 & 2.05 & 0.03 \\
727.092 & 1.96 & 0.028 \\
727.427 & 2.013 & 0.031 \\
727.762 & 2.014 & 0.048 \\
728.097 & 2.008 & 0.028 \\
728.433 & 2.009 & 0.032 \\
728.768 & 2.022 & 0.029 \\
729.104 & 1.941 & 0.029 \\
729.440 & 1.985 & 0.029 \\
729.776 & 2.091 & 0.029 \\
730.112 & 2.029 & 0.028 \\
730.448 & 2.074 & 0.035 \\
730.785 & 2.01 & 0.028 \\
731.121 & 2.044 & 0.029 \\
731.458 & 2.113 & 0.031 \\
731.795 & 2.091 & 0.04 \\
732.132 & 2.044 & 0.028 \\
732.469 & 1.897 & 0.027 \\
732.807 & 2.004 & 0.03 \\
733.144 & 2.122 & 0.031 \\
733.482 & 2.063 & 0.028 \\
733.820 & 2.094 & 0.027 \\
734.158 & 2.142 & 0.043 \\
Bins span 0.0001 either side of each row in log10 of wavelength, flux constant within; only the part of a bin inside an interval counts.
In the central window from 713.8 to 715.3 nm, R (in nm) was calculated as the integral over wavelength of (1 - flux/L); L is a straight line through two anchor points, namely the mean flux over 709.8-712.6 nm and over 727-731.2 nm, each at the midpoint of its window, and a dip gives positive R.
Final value 0.16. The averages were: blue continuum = 1.9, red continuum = 2.02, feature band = 1.71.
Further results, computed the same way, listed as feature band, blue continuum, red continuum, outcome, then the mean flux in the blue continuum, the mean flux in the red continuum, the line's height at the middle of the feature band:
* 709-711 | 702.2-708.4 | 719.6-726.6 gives 0.09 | 1.98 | 1.92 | 1.96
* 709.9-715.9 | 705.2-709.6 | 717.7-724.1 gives 0.26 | 1.9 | 1.88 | 1.9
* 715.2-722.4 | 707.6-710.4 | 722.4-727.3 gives 0.34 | 1.88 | 1.97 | 1.94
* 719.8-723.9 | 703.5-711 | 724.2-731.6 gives 0.19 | 1.94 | 2.01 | 1.99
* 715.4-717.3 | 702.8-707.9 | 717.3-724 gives 0.05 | 1.99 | 1.88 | 1.91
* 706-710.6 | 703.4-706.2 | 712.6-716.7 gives 0.07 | 2.02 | 1.76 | 1.93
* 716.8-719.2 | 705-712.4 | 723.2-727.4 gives 0.12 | 1.91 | 1.98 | 1.95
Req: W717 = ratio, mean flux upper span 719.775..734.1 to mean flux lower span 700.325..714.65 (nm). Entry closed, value 1.0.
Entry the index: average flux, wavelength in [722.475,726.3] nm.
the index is 1.97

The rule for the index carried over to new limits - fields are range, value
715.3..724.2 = 1.87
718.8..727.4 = 1.92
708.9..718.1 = 1.83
